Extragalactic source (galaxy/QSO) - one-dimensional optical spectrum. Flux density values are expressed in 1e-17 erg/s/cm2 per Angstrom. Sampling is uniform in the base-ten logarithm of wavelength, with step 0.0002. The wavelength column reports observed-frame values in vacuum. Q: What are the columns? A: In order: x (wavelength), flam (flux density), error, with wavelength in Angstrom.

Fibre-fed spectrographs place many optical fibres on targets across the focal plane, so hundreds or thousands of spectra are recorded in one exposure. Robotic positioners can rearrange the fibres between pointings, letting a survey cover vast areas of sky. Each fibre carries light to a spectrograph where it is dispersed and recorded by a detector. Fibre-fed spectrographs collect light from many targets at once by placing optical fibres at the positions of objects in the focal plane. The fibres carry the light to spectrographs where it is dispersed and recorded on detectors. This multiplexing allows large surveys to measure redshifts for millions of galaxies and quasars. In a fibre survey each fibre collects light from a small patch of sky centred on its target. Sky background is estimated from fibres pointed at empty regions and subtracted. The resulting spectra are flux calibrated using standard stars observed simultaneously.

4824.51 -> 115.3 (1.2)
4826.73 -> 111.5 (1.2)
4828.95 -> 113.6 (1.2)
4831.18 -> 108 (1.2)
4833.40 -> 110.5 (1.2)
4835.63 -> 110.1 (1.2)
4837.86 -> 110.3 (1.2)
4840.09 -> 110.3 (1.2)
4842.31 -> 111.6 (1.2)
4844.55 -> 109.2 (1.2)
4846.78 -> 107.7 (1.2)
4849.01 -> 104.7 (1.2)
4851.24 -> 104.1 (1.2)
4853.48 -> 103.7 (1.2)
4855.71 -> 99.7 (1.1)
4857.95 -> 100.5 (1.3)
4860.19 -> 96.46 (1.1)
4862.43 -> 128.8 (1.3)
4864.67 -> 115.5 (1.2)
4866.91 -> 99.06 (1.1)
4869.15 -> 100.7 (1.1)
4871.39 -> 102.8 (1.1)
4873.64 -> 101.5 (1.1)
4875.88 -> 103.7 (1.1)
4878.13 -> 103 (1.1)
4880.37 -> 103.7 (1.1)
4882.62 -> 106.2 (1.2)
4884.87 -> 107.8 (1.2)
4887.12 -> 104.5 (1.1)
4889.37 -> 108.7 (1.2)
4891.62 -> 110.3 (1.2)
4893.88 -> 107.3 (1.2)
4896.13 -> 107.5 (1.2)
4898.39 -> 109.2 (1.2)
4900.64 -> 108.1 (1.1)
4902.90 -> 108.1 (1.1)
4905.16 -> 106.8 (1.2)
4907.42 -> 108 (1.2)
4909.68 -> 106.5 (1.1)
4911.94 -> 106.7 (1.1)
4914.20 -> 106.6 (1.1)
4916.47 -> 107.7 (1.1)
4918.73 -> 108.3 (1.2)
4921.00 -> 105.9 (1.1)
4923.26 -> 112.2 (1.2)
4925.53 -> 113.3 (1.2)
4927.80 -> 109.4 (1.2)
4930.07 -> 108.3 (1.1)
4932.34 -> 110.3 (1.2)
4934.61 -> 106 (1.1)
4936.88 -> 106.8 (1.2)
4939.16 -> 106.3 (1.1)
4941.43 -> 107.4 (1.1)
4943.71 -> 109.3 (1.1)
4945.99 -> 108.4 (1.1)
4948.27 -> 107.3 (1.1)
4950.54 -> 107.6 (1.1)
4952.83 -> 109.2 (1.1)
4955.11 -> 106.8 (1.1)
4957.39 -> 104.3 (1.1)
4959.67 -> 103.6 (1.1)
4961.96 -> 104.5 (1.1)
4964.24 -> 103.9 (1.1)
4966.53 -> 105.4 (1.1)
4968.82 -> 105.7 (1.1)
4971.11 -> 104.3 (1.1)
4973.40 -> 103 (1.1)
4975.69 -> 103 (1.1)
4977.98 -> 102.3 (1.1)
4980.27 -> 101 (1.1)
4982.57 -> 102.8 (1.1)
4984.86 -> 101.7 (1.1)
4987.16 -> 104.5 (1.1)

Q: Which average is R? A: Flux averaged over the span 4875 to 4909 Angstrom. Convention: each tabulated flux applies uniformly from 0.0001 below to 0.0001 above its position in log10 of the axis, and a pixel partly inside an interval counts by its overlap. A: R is 107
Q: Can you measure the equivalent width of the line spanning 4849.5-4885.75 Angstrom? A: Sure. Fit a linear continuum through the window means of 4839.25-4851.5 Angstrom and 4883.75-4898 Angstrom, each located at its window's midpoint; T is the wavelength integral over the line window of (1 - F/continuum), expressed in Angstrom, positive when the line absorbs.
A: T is 1.07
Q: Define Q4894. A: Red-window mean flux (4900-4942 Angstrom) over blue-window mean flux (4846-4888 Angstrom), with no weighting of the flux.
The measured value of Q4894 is 1.03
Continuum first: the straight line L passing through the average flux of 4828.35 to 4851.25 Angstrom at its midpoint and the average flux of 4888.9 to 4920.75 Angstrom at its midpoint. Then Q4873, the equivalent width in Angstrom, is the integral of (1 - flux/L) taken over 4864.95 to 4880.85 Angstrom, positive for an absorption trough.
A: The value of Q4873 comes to 0.8 Angstrom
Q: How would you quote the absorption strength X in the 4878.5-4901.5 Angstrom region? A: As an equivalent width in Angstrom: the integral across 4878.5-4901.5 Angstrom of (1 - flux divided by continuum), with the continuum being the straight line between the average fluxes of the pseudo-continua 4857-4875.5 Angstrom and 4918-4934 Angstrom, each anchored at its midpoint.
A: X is 0.01 Angstrom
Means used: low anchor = 106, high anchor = 110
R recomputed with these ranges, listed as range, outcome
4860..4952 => 107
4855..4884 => 105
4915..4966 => 108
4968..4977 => 104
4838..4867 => 107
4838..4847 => 110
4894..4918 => 108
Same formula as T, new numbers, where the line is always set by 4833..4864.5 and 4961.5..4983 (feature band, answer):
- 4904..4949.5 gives -1.27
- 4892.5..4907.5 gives -0.26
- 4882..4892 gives -0.08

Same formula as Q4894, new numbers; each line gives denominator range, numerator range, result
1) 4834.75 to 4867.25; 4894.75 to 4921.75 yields 1.00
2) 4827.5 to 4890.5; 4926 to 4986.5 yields 0.99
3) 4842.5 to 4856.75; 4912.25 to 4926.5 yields 1.03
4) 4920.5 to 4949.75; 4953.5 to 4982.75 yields 0.96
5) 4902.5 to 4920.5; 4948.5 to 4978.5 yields 0.98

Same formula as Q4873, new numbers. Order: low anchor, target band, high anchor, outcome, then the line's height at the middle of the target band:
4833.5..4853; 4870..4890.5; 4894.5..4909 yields 0.66 Angstrom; 108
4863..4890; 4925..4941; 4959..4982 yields -0.64 Angstrom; 104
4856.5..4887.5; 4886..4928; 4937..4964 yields -0.89 Angstrom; 106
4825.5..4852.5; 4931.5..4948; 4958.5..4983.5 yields -0.44 Angstrom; 105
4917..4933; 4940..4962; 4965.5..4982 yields -0.13 Angstrom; 106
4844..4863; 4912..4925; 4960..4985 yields -0.49 Angstrom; 104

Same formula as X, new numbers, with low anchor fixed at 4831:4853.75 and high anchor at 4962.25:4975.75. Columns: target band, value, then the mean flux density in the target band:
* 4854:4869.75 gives 0.3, 106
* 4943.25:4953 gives -0.3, 108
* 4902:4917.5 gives -0.1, 107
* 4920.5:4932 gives -0.5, 110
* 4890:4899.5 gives -0.2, 109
